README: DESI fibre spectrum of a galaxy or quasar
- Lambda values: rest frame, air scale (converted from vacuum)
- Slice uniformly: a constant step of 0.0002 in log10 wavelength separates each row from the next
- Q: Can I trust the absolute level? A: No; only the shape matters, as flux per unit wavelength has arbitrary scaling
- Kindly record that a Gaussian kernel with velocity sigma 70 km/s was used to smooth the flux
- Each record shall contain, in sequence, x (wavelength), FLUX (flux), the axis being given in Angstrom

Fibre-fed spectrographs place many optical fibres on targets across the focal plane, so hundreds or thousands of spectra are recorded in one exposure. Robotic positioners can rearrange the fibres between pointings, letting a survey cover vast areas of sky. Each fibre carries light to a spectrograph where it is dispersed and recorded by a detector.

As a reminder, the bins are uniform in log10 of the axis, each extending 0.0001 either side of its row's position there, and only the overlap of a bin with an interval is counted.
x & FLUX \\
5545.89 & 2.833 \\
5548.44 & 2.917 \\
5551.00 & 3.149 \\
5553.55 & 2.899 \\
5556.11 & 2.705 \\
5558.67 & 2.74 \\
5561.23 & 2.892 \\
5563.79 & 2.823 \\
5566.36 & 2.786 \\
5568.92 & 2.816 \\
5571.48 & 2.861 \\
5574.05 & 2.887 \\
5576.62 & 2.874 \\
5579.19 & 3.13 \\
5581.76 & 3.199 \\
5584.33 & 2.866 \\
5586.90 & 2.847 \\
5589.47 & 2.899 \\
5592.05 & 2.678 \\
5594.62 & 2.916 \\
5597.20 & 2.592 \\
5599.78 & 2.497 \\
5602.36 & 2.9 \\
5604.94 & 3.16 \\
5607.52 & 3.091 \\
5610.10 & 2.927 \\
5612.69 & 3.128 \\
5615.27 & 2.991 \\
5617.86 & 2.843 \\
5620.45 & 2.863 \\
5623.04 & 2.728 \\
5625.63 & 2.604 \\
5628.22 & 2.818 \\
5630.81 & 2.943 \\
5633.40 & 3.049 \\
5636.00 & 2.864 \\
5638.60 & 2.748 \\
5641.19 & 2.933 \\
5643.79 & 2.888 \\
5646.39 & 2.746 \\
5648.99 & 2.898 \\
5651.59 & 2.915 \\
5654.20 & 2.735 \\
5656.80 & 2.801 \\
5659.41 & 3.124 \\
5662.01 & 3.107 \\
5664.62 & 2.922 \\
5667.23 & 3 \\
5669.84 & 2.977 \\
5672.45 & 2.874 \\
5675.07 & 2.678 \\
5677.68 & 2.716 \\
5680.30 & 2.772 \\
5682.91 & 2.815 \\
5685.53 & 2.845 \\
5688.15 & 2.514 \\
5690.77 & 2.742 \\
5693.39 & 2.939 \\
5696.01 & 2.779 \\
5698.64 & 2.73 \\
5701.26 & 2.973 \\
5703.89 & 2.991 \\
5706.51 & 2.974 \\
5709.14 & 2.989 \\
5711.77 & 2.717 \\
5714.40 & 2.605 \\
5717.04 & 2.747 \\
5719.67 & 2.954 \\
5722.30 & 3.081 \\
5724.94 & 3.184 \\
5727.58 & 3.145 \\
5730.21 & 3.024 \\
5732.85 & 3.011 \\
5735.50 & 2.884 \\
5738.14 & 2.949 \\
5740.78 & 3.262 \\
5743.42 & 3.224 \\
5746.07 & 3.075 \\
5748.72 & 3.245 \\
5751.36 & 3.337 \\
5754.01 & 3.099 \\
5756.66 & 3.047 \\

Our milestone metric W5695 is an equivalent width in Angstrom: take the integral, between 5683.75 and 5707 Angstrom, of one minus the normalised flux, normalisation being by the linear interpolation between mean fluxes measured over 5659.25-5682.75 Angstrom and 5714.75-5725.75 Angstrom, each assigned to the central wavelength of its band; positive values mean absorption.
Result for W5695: 0.7 Angstrom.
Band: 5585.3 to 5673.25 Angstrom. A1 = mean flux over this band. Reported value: 2.88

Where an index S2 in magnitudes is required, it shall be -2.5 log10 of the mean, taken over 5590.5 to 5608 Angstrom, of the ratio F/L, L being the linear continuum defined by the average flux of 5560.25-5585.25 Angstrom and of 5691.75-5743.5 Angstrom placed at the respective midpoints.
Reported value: 0.04 mag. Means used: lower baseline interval 2.91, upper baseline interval 2.95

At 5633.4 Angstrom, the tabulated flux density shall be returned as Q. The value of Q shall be 3.049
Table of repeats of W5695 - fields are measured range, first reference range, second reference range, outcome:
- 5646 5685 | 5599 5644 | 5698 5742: 0.6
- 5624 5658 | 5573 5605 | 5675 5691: -0.6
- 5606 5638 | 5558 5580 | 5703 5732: -0.1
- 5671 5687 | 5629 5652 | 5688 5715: 0.4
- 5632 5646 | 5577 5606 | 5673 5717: -0.2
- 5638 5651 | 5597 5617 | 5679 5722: 0.2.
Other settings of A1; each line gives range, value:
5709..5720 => 2.77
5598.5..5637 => 2.89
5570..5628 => 2.88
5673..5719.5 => 2.8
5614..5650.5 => 2.85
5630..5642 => 2.91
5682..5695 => 2.77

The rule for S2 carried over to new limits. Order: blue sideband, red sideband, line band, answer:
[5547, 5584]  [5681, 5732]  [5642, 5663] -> -0.003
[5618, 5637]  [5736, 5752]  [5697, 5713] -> 0.058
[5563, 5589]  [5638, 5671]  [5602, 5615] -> -0.050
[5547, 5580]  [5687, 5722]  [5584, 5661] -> -0.004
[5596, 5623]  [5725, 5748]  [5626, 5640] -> 0.022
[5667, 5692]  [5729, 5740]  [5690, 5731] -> -0.007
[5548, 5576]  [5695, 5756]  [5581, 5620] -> -0.002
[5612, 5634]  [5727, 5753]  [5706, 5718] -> 0.097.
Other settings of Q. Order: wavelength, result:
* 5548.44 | 2.917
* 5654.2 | 2.735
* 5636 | 2.864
